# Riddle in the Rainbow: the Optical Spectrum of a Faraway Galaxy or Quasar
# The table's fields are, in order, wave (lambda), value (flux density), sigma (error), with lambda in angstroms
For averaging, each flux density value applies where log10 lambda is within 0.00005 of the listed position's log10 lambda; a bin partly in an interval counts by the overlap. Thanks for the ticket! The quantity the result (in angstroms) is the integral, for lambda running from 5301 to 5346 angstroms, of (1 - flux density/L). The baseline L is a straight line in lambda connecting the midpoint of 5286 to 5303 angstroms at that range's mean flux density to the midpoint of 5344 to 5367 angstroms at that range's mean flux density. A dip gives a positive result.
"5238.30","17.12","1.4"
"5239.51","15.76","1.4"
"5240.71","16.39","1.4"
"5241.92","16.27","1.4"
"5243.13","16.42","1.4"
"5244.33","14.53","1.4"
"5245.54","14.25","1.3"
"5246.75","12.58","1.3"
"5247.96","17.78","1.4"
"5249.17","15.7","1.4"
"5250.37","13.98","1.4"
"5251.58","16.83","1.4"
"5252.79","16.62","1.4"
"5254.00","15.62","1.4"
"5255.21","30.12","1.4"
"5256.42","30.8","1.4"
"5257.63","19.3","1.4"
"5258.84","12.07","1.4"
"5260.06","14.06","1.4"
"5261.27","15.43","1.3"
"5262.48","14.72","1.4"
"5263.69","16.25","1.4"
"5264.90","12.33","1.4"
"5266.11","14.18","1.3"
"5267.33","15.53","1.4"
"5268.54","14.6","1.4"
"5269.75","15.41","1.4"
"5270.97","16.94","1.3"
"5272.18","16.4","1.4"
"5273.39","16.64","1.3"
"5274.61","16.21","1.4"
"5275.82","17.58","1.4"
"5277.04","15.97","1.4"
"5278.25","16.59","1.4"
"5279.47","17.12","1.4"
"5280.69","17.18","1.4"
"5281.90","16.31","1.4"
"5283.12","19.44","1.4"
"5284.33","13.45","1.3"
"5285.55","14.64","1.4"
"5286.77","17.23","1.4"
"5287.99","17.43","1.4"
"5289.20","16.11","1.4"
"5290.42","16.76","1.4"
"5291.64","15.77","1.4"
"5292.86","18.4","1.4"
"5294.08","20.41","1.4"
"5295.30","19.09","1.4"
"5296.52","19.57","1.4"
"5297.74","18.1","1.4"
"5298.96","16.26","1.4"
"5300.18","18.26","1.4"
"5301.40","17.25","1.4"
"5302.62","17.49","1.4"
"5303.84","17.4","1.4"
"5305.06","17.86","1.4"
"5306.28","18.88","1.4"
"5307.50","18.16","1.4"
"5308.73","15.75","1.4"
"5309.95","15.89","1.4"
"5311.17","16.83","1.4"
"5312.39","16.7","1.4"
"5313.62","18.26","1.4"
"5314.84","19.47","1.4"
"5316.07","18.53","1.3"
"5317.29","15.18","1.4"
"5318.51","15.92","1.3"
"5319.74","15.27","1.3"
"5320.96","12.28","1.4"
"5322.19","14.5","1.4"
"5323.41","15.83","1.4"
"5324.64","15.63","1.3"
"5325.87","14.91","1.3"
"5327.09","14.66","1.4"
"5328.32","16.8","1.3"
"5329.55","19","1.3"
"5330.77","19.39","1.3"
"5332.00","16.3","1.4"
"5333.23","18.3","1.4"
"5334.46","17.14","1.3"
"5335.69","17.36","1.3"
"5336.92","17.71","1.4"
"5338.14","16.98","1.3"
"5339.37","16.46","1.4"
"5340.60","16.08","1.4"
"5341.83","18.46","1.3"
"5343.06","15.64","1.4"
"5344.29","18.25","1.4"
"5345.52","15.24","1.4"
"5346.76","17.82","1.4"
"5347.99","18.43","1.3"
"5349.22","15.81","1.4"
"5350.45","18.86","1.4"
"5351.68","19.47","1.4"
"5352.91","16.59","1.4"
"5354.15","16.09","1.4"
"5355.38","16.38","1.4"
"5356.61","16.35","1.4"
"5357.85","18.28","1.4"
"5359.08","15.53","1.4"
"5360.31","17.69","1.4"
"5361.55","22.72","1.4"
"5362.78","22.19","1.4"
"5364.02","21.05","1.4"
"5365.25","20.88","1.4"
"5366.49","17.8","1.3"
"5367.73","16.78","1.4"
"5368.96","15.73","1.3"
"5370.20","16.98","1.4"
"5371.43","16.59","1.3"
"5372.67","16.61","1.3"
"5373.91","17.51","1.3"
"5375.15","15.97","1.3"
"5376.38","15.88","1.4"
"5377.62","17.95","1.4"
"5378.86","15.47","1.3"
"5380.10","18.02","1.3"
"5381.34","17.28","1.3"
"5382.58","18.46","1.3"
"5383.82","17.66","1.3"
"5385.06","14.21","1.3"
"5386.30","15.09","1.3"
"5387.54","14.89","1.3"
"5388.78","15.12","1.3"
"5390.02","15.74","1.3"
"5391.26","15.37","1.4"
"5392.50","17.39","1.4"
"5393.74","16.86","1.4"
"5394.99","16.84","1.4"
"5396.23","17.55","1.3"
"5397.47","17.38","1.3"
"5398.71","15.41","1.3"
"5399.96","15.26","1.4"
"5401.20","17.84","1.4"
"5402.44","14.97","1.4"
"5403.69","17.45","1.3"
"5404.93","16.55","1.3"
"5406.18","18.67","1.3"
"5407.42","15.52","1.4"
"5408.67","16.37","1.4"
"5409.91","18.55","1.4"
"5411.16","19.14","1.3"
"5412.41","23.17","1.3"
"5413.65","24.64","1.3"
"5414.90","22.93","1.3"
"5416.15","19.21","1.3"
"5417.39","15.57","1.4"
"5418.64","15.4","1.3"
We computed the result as 2.8 angstroms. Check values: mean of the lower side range 17.7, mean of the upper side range 18.2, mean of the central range 16.8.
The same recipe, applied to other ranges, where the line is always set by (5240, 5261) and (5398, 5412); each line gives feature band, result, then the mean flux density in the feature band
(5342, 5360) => 0.0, 17.1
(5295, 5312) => -0.4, 17.6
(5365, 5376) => 0.0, 17.1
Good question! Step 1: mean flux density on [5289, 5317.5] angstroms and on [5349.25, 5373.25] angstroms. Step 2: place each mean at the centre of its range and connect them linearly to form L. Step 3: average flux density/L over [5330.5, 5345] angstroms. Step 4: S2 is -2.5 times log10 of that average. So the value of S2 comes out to 0.04 mag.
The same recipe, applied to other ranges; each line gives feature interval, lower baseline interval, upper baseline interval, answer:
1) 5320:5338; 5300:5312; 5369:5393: 0.04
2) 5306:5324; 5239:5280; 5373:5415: 0.02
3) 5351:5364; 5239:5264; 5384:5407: -0.11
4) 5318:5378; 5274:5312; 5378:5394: -0.03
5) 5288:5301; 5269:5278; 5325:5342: -0.08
